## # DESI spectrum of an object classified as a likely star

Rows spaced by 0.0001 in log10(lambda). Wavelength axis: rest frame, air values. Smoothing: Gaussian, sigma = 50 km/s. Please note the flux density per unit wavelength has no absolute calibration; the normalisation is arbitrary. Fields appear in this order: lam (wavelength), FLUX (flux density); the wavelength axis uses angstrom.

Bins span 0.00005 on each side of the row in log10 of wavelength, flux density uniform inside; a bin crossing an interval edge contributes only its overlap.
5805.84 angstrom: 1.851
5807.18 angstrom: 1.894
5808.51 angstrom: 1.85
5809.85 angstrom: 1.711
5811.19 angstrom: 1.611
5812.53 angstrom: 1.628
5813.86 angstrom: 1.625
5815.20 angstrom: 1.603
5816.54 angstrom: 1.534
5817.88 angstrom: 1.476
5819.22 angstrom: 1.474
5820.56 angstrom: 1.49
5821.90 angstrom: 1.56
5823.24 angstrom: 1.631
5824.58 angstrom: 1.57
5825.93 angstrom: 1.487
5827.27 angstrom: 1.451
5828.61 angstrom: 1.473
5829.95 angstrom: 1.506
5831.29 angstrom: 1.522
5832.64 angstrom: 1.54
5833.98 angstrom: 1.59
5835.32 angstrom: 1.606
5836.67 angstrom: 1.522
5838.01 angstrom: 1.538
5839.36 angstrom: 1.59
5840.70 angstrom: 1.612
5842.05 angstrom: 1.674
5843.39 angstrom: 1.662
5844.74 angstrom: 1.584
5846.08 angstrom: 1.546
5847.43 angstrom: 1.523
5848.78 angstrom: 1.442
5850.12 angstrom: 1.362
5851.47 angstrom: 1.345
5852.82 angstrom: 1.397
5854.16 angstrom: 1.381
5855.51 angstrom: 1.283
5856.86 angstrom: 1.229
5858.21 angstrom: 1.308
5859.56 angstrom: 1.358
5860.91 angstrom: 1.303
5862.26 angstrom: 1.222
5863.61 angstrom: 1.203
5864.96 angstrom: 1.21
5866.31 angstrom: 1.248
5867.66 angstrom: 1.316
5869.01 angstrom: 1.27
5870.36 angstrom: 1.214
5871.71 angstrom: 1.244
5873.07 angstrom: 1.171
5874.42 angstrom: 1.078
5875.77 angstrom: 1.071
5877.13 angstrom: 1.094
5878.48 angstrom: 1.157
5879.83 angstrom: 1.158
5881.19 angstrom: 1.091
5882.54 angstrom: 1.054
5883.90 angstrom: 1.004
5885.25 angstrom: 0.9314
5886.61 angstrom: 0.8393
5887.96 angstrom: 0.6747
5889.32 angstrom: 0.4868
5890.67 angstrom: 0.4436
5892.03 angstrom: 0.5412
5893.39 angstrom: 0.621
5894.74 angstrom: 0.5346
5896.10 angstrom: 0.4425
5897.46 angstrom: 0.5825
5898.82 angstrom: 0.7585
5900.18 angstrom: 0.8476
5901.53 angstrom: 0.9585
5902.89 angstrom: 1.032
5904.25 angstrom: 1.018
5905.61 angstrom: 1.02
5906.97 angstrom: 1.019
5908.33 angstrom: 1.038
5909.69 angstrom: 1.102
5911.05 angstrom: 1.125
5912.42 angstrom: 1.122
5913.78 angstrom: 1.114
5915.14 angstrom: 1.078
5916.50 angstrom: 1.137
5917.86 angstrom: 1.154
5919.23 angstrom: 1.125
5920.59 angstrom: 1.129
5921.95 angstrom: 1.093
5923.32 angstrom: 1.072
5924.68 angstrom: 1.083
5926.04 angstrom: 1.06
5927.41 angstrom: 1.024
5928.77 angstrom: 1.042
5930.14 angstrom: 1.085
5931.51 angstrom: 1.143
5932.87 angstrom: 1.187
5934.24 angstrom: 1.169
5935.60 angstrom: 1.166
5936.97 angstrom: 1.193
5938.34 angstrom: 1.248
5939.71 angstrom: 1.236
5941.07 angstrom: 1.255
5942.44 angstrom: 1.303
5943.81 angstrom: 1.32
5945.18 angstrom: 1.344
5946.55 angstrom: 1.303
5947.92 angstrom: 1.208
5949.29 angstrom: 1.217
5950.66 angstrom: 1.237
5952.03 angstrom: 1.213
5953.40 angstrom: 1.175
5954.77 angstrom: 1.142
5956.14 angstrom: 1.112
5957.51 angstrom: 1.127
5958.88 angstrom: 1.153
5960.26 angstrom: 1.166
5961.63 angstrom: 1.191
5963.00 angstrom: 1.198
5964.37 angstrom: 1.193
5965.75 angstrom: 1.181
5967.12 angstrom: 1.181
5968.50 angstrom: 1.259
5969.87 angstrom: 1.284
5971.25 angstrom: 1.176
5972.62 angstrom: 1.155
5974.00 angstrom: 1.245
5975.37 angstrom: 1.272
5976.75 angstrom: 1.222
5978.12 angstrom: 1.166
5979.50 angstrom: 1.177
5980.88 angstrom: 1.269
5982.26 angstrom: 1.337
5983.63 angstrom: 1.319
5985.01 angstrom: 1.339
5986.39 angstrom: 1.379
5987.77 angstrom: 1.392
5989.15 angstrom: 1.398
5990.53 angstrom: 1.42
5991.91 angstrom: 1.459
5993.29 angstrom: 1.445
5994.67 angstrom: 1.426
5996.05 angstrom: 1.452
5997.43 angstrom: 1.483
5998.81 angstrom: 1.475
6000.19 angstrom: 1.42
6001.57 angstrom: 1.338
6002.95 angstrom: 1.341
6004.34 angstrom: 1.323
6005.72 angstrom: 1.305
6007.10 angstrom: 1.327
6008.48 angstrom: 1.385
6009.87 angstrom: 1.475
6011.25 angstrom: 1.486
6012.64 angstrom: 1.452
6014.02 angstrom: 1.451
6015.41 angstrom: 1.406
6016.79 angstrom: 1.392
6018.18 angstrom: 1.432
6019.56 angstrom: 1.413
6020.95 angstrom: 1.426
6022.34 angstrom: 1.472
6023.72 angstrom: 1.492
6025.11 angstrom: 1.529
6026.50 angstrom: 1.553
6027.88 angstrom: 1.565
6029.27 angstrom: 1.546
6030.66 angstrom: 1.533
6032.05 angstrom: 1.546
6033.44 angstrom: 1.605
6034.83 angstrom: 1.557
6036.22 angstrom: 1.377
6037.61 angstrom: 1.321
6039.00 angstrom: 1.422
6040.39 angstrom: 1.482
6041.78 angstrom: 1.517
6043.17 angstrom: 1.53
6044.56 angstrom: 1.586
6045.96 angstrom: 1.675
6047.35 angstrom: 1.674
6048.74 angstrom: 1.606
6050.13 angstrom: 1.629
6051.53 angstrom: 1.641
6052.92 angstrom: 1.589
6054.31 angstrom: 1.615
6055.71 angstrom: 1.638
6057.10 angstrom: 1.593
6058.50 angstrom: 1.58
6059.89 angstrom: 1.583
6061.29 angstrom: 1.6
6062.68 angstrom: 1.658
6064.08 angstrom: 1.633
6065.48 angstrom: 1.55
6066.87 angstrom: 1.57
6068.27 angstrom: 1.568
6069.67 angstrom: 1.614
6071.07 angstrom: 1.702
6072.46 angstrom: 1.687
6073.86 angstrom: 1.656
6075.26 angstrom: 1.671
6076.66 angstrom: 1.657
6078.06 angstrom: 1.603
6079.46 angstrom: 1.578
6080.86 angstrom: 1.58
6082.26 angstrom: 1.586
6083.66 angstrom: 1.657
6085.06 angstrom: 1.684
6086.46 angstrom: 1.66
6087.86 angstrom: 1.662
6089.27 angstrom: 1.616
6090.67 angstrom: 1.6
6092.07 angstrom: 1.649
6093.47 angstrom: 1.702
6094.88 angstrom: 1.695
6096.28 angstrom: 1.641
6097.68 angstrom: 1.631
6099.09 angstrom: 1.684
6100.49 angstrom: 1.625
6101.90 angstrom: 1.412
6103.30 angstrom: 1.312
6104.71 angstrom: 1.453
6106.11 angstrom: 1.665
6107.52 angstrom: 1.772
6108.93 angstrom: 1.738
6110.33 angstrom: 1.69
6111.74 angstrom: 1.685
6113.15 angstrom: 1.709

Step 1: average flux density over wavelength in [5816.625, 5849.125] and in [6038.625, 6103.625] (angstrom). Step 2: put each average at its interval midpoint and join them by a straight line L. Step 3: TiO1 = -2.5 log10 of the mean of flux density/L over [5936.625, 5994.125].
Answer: 0.25 mag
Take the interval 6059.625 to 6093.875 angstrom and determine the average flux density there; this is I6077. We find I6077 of 1.63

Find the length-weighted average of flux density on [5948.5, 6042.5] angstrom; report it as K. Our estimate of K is 1.35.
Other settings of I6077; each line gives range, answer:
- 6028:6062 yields 1.56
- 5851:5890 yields 1.15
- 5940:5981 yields 1.21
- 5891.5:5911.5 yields 0.842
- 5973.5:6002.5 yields 1.35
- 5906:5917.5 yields 1.09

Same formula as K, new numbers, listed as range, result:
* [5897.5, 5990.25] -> 1.16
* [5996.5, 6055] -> 1.49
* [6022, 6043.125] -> 1.5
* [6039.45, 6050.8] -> 1.58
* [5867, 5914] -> 0.946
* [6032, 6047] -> 1.51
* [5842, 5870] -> 1.37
